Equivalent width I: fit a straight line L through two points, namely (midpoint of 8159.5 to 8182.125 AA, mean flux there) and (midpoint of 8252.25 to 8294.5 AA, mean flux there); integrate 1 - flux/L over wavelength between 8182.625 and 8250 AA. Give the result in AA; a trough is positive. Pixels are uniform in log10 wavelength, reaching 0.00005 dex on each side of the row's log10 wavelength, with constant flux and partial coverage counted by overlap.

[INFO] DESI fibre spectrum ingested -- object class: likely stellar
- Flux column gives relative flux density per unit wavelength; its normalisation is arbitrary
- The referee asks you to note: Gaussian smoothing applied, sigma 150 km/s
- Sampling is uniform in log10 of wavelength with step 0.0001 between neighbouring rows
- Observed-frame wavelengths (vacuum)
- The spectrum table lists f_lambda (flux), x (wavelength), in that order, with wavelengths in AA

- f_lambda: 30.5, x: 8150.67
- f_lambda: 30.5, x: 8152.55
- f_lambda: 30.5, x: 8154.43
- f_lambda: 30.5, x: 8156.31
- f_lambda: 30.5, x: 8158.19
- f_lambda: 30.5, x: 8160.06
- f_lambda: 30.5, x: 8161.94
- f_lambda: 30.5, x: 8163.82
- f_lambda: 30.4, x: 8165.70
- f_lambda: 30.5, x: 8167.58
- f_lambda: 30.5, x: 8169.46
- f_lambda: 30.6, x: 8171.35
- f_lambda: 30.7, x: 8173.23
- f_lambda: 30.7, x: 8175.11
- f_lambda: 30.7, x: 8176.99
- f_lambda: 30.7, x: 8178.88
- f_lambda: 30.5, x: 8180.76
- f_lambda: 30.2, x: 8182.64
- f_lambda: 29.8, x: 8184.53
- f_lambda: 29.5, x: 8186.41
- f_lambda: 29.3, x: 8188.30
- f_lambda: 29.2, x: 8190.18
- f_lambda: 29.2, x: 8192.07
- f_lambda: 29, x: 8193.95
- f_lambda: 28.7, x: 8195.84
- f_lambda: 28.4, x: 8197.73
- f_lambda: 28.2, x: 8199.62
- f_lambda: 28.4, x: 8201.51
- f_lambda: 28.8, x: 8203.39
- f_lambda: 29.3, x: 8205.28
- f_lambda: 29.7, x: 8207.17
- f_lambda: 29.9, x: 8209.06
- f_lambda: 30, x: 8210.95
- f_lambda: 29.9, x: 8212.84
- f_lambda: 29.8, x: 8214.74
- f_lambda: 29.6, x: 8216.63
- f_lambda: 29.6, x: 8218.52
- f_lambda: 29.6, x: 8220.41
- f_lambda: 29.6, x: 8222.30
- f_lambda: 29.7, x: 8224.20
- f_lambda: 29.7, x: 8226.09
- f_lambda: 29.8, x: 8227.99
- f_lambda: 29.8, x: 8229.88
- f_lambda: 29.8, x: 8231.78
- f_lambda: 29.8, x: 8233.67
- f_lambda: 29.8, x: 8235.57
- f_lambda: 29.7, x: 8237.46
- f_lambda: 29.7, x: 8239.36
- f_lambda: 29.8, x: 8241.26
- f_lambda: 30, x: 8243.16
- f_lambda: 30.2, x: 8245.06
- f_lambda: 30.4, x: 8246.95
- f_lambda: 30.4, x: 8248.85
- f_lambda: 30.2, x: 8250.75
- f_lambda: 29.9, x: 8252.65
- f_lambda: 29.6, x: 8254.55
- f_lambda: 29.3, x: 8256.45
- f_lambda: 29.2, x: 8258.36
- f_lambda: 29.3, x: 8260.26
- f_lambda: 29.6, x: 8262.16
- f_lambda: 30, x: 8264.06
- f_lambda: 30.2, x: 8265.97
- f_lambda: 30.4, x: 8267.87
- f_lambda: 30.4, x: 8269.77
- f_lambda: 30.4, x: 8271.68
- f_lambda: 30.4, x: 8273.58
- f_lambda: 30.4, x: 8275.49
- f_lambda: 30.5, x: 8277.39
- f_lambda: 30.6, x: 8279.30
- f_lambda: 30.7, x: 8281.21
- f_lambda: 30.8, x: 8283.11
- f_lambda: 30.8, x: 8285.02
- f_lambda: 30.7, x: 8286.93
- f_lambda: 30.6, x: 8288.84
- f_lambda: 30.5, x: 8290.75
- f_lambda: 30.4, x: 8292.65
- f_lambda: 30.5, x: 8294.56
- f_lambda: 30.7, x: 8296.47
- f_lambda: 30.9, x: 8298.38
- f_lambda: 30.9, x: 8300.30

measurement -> 1.9 AA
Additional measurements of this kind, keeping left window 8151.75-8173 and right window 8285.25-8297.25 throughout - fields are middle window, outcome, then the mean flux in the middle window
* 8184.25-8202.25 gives 0.9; 28.9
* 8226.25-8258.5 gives 0.7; 29.9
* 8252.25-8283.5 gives 0.5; 30.1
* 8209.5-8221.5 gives 0.3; 29.8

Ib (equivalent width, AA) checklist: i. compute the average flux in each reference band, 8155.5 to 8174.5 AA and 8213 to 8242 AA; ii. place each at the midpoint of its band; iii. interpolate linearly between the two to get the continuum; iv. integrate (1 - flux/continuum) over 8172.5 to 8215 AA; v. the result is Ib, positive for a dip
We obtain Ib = 0.81 AA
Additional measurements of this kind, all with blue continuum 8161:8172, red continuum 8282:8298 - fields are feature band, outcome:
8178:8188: 0.1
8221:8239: 0.5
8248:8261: 0.4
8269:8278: 0.1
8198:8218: 0.8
